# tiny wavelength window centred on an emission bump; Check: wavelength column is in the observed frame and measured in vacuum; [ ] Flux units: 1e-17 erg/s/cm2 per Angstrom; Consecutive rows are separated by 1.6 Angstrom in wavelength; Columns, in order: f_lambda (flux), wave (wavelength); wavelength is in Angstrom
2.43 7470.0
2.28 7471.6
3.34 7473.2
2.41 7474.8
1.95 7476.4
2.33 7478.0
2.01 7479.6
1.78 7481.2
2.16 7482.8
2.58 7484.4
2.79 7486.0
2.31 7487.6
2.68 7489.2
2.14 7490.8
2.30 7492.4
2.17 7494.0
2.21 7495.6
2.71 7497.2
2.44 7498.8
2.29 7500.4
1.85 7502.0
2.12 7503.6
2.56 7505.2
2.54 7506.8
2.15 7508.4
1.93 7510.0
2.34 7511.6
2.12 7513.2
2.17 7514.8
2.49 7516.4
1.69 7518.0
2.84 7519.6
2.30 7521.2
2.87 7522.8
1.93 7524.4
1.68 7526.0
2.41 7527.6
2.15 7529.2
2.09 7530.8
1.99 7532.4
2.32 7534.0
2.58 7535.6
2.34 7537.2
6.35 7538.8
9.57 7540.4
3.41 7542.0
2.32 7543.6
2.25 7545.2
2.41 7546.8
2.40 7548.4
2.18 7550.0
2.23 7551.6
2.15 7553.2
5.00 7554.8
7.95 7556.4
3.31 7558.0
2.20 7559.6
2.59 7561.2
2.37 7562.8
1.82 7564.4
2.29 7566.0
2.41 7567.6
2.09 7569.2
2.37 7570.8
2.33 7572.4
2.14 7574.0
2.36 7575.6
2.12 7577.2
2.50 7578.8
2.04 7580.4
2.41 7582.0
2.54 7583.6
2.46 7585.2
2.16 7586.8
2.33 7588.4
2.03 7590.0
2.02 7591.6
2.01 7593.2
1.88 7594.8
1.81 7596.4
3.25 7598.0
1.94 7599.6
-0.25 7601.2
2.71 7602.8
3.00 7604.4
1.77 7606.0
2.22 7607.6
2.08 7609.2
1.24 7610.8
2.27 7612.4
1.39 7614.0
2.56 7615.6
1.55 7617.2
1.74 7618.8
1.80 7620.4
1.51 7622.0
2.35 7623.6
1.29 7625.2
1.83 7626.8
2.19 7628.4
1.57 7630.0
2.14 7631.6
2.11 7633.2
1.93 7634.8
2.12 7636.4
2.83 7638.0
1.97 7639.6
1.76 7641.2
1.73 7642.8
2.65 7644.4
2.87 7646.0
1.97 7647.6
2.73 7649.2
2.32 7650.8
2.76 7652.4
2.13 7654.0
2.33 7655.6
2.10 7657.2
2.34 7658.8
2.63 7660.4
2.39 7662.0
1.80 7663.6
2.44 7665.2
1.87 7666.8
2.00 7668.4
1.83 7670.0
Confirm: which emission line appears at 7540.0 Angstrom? [S II] 6716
